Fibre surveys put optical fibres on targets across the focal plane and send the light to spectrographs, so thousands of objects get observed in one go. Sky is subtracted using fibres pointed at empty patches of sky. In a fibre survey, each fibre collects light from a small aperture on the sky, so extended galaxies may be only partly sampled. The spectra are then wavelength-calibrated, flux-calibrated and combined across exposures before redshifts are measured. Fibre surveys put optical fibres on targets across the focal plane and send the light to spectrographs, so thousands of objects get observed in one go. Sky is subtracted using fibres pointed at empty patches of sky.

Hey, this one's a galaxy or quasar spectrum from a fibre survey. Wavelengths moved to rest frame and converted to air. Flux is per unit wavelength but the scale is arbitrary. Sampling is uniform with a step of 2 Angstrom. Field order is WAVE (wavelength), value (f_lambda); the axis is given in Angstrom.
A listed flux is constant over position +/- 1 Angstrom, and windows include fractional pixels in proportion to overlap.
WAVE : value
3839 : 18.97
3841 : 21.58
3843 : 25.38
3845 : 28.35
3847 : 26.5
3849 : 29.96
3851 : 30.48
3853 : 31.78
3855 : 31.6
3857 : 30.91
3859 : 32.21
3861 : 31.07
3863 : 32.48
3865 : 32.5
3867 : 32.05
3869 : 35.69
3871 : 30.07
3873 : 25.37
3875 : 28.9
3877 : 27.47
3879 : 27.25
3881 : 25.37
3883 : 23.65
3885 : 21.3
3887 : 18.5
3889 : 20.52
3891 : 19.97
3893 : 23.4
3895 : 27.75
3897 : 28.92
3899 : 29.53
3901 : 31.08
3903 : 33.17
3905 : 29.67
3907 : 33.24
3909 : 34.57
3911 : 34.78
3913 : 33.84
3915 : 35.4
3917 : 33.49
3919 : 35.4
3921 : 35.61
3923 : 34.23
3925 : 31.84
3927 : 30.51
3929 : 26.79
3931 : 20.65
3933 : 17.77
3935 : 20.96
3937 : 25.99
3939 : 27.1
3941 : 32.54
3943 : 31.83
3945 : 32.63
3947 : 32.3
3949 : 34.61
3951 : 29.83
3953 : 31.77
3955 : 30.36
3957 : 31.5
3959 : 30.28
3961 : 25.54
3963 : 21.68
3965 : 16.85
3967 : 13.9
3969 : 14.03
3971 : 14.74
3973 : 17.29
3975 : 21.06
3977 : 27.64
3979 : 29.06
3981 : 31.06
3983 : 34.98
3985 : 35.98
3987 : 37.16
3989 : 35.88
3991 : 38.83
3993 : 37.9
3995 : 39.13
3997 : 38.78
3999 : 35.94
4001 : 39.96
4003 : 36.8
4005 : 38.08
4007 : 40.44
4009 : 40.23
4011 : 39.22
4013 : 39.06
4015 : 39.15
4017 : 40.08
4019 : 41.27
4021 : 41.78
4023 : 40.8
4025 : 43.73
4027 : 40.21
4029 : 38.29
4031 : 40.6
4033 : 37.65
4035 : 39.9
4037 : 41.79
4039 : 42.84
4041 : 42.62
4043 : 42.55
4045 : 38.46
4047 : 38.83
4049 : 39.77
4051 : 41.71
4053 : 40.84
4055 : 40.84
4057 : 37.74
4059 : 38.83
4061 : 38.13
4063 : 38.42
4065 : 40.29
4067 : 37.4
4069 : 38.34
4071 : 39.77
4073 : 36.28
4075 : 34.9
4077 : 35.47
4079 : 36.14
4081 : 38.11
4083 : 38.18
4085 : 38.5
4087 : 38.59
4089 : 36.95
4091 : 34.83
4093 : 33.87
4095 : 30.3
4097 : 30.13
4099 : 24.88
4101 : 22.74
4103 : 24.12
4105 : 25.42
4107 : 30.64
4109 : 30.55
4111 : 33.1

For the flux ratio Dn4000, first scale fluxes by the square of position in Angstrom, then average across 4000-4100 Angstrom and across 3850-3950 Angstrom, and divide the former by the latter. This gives 1.41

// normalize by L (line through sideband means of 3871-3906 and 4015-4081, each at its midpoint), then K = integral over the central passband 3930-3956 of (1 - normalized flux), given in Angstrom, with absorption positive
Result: 2.1 Angstrom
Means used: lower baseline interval 26.1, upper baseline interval 39.5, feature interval 28.3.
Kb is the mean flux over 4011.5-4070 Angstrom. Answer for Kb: 40.1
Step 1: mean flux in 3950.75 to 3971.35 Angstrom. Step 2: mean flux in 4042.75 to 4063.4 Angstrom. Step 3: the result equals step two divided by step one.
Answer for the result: 1.67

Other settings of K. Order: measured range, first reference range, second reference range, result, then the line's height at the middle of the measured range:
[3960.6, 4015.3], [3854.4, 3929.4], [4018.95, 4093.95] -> 6.2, 35.2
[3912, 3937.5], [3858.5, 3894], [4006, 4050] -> 1.4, 31.3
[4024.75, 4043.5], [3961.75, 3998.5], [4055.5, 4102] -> -5.0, 32.3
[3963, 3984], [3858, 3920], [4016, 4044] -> 8.3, 36.3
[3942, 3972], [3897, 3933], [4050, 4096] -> 6.3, 33.1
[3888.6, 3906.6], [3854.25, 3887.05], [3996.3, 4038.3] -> 2.0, 30.9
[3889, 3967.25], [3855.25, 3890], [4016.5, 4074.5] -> 6.6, 31.9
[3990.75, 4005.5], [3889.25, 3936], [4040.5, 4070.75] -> -1.1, 35.6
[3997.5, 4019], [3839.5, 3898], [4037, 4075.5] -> -1.5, 36.5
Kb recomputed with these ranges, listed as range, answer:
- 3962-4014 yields 31.4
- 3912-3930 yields 33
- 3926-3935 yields 23.6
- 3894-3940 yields 30.1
